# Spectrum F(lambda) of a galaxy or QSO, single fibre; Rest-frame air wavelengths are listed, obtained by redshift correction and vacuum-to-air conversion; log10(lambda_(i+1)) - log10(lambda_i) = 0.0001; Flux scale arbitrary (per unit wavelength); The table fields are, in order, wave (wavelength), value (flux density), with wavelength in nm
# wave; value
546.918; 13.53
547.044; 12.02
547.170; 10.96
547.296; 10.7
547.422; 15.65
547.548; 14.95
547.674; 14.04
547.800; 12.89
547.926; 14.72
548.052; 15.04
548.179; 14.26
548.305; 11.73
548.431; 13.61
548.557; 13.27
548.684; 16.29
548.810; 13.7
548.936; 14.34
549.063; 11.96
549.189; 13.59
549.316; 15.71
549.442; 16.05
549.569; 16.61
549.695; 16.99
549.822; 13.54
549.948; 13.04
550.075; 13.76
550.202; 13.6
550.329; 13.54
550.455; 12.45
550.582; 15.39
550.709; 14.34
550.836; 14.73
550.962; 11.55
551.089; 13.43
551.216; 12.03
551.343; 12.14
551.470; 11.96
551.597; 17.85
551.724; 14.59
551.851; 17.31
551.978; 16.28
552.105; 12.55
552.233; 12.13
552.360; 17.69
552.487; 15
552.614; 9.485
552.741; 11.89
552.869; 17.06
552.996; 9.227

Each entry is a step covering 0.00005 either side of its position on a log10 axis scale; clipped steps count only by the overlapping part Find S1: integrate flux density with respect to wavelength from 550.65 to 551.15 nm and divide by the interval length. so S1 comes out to 13.5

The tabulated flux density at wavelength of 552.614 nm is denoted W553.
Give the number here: 9.485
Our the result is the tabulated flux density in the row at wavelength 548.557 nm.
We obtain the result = 13.27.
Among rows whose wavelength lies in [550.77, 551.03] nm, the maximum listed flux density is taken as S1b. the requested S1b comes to 14.73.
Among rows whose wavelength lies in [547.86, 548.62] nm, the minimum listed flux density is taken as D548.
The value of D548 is 11.73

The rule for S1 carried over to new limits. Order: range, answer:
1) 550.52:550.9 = 14.8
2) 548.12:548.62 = 13.2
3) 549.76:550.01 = 13.3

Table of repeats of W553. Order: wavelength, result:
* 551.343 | 12.14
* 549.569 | 16.61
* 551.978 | 16.28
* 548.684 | 16.29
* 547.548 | 14.95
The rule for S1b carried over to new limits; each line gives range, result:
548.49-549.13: 16.29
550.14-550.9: 15.39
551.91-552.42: 17.69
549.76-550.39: 13.76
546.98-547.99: 15.65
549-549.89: 16.99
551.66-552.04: 17.31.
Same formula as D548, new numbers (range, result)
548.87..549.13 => 11.96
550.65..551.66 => 11.55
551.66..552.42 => 12.13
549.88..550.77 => 12.45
